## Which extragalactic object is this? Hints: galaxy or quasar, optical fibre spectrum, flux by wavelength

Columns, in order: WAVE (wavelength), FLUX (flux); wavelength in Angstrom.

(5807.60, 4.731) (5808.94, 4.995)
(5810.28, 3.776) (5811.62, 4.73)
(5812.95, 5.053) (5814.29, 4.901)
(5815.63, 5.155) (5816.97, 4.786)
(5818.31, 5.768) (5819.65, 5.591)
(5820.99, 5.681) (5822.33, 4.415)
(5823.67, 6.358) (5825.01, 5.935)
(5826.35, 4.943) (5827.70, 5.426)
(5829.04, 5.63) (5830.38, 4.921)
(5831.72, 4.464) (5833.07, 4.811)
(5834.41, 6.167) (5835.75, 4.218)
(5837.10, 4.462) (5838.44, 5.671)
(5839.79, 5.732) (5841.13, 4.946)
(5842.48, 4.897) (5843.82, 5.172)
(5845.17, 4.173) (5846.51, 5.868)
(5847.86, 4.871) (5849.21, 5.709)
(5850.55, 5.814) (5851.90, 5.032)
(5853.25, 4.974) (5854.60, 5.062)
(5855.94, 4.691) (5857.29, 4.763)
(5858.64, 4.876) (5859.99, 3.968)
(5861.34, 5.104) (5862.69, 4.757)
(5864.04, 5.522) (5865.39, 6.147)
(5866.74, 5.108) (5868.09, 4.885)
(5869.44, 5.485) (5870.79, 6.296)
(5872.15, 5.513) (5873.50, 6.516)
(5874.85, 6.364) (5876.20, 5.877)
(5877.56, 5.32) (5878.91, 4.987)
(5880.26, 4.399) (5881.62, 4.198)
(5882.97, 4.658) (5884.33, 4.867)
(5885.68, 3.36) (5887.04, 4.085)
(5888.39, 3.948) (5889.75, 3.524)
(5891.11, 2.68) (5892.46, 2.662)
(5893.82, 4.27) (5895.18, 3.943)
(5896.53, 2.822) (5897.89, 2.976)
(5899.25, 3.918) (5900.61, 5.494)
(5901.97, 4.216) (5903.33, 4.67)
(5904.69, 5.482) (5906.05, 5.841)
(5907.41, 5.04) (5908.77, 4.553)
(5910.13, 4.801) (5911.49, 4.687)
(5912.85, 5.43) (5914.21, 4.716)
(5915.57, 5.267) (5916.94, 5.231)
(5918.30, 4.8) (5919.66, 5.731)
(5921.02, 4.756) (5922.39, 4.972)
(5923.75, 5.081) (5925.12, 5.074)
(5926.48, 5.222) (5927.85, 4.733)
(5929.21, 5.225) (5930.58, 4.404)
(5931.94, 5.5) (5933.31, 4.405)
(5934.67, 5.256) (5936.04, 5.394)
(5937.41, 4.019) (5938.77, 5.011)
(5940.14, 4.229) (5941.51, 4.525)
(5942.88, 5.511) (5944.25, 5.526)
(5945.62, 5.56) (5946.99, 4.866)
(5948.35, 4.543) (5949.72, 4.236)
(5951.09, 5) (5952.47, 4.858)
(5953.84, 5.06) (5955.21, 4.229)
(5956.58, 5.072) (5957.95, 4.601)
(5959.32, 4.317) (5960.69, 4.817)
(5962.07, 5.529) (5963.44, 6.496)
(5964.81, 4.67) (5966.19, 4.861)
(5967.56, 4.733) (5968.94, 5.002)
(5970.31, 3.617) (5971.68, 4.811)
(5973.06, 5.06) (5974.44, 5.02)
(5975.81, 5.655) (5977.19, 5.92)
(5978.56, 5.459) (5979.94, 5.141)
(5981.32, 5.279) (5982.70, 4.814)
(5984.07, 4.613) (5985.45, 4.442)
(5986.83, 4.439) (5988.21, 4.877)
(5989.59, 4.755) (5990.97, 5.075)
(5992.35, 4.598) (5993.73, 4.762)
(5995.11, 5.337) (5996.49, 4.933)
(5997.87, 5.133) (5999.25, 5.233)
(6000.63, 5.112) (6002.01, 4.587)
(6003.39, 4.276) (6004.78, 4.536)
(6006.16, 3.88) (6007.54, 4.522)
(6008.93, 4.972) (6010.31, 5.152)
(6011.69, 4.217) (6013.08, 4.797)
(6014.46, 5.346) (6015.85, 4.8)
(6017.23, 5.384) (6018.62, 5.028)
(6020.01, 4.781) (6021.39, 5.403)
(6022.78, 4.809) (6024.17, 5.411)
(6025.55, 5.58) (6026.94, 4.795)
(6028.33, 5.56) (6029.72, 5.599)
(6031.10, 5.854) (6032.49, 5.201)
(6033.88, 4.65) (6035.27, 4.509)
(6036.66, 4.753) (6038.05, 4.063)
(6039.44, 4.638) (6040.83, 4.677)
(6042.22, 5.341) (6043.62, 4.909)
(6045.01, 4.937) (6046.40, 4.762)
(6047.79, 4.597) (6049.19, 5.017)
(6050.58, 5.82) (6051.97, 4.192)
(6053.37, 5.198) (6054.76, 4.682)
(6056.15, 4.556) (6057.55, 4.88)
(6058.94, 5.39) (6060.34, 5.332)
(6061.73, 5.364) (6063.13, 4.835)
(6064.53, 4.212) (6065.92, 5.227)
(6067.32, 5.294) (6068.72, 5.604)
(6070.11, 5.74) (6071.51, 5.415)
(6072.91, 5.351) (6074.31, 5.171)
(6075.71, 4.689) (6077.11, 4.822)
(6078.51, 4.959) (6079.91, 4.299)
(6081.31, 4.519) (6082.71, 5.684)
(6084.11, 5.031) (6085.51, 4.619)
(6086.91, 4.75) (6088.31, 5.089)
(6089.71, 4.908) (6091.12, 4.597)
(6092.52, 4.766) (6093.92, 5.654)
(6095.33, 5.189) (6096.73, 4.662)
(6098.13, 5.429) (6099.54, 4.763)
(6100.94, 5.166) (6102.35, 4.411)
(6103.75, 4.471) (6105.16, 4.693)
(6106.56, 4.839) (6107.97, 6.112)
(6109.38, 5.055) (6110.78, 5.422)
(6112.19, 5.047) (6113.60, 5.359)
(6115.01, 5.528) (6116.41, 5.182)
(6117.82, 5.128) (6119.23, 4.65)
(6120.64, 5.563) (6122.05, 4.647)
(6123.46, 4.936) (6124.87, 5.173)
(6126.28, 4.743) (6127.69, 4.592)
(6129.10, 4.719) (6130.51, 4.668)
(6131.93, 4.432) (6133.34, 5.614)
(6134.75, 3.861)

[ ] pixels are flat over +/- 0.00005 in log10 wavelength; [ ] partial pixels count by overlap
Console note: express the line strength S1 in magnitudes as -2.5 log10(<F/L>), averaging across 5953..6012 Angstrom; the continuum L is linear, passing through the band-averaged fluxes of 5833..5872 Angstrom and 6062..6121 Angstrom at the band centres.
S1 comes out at 0.047 mag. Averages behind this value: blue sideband 5.15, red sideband 5.04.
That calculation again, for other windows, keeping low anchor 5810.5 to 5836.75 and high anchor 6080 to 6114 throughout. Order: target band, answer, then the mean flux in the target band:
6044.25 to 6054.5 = 0.02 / 4.92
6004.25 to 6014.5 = 0.09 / 4.64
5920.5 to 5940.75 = 0.05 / 4.89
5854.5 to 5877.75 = -0.04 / 5.36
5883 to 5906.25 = 0.26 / 4.02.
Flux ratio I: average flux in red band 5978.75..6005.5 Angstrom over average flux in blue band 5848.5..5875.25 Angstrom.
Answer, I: 0.91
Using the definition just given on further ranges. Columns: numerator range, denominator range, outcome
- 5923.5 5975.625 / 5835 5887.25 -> 0.96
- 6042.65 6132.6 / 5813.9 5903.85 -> 1.02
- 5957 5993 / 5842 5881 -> 0.94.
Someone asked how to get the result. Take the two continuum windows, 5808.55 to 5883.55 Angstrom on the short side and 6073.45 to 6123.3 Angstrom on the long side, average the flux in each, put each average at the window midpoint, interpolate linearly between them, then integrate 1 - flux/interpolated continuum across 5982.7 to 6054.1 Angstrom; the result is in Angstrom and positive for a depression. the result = 2.2 Angstrom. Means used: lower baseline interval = 5.17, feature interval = 4.9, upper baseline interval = 5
